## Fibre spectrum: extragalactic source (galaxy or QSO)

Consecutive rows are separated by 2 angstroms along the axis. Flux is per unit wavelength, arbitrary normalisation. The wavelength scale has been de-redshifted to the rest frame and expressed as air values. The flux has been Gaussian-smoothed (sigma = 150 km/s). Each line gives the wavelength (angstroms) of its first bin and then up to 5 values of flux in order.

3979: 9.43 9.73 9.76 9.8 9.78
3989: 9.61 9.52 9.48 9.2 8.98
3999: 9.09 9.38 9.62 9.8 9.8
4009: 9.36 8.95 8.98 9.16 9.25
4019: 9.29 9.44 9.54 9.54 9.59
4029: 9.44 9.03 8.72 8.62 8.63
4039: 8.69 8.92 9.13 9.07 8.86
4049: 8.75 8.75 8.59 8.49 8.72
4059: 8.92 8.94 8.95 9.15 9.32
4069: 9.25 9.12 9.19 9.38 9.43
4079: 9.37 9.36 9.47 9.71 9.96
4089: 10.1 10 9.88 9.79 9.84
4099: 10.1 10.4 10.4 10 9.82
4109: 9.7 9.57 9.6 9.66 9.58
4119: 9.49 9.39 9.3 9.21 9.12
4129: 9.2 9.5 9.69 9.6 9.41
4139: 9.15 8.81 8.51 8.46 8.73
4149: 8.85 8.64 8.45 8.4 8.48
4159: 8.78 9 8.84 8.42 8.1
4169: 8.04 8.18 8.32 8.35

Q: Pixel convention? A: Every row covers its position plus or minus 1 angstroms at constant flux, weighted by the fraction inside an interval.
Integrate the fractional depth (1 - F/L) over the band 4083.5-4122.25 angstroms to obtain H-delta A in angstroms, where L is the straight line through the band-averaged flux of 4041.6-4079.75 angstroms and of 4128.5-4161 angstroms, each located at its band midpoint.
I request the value -3.8 angstroms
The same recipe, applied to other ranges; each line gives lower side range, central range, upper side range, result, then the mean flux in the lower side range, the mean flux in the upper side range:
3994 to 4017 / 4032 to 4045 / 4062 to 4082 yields 0.7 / 9.3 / 9.25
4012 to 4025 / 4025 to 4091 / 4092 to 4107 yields 3.6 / 9.3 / 10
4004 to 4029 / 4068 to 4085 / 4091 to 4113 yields 0.7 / 9.39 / 9.94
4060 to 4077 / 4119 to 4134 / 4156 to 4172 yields -1.0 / 9.18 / 8.48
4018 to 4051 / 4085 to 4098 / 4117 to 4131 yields -1.0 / 9.07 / 9.32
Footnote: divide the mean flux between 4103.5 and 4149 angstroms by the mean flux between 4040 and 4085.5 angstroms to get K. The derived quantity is 1.0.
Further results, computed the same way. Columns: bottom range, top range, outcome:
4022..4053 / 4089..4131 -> 1.08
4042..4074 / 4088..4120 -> 1.10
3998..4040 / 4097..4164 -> 1.00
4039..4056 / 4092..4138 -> 1.10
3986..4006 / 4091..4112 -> 1.05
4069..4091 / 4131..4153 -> 0.94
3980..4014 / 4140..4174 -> 0.90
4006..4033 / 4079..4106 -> 1.06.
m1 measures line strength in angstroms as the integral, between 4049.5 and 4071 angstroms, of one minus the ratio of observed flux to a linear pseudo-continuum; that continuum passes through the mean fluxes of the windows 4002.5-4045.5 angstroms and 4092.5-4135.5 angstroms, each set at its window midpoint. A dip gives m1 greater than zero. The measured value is 1.1 angstroms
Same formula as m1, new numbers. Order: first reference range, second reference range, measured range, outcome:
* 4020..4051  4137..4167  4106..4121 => -1.4 angstroms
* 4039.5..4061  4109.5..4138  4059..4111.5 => -2.8 angstroms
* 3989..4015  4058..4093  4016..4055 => 1.4 angstroms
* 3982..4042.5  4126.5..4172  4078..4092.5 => -1.1 angstroms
